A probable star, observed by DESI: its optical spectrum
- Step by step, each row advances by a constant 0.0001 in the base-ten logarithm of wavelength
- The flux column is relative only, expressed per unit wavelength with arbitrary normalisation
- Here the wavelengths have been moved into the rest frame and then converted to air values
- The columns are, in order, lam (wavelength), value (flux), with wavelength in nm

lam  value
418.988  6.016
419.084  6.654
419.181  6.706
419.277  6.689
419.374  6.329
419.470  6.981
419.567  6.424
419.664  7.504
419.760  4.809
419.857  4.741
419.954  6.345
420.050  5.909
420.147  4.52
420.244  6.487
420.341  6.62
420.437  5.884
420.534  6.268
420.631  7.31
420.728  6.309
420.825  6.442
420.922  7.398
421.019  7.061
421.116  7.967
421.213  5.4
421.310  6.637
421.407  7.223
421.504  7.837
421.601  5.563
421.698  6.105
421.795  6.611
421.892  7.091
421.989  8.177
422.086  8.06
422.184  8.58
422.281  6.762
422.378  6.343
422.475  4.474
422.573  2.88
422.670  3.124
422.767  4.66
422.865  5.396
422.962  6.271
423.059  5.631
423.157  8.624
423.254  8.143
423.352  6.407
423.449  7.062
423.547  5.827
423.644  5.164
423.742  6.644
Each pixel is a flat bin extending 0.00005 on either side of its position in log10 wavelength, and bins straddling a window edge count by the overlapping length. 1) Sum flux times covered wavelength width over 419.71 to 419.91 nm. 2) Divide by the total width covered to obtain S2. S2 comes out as 4.84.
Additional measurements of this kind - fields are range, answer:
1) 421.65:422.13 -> 7.21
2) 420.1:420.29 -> 5.49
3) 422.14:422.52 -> 6.55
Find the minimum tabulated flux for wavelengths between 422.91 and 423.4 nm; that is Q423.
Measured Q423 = 5.631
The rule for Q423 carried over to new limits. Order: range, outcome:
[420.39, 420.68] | 5.884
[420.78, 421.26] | 5.4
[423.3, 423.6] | 5.827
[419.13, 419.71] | 6.329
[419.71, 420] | 4.741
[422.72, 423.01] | 4.66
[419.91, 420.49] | 4.52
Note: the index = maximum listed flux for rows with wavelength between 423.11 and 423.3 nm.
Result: 8.624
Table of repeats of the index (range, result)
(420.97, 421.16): 7.967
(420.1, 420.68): 7.31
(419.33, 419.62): 6.981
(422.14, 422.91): 8.58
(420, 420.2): 5.909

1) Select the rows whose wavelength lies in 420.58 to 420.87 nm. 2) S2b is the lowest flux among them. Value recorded 6.309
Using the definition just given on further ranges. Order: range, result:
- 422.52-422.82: 2.88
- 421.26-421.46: 6.637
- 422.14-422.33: 6.762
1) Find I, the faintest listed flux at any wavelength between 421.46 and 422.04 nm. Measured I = 5.563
